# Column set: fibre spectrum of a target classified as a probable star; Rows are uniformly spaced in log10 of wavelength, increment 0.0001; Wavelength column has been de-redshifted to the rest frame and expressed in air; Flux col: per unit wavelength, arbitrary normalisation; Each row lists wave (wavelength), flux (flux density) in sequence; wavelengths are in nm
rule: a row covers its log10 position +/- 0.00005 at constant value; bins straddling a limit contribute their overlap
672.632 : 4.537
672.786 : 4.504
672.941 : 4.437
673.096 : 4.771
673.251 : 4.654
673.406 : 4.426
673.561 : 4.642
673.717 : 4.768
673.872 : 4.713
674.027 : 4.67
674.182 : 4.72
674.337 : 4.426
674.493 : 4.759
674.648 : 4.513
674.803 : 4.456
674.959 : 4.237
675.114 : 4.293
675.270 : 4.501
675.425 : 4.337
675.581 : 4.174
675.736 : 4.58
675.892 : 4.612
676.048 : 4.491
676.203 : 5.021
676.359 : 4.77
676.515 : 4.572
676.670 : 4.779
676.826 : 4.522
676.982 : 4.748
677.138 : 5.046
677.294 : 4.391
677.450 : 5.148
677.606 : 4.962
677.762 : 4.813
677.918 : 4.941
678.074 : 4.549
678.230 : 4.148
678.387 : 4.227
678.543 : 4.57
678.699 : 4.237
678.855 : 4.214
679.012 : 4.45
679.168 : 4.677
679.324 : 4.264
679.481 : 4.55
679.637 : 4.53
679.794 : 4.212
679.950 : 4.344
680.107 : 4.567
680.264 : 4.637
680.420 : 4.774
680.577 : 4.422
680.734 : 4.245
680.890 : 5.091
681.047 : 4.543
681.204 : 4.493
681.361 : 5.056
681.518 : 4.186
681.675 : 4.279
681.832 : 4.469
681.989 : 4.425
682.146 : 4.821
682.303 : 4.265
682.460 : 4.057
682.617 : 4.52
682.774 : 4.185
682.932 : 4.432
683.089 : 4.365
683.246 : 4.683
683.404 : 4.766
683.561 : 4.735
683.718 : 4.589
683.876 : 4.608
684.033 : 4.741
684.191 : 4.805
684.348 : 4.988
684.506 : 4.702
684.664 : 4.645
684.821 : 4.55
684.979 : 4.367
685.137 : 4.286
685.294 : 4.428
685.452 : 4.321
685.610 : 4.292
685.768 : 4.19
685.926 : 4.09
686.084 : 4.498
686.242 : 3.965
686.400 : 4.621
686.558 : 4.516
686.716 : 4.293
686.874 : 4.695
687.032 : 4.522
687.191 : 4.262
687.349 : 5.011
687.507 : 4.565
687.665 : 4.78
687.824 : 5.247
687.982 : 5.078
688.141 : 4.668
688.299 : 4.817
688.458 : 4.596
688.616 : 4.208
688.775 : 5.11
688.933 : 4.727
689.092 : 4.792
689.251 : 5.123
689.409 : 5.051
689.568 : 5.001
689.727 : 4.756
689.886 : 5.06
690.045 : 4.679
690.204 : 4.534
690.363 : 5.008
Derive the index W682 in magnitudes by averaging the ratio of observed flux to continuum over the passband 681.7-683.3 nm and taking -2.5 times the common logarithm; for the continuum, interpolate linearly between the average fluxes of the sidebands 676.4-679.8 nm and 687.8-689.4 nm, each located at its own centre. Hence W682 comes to 0.06 mag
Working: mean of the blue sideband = 4.58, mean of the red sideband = 4.83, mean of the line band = 4.41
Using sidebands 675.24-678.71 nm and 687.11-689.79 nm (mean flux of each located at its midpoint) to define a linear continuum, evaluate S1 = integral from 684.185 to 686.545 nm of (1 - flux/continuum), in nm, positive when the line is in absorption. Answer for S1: 0.16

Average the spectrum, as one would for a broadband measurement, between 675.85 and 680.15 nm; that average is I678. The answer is 4.58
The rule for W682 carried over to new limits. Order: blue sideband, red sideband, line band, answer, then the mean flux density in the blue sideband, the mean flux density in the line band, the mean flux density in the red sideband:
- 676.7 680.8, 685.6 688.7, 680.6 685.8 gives 0.01 mag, 4.55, 4.52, 4.55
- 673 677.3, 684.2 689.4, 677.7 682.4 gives 0.02 mag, 4.59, 4.5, 4.6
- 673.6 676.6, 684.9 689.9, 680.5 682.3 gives 0.01 mag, 4.56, 4.54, 4.62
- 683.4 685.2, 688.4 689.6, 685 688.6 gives 0.05 mag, 4.65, 4.53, 4.83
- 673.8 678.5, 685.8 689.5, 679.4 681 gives 0.02 mag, 4.6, 4.54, 4.66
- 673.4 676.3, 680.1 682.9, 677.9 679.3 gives 0.02 mag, 4.55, 4.42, 4.5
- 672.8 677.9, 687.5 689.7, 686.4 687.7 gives 0.06 mag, 4.63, 4.58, 4.85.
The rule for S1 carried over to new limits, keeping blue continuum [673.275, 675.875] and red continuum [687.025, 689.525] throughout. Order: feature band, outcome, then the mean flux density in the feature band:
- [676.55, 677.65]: -0.05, 4.79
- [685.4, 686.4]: 0.10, 4.25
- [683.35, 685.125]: 0.02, 4.67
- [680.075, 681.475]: 0.00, 4.64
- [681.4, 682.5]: 0.06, 4.39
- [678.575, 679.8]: 0.05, 4.41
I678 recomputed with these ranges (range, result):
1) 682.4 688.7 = 4.54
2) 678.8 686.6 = 4.49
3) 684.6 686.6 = 4.36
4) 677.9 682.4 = 4.48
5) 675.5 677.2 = 4.66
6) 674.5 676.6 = 4.52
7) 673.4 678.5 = 4.61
